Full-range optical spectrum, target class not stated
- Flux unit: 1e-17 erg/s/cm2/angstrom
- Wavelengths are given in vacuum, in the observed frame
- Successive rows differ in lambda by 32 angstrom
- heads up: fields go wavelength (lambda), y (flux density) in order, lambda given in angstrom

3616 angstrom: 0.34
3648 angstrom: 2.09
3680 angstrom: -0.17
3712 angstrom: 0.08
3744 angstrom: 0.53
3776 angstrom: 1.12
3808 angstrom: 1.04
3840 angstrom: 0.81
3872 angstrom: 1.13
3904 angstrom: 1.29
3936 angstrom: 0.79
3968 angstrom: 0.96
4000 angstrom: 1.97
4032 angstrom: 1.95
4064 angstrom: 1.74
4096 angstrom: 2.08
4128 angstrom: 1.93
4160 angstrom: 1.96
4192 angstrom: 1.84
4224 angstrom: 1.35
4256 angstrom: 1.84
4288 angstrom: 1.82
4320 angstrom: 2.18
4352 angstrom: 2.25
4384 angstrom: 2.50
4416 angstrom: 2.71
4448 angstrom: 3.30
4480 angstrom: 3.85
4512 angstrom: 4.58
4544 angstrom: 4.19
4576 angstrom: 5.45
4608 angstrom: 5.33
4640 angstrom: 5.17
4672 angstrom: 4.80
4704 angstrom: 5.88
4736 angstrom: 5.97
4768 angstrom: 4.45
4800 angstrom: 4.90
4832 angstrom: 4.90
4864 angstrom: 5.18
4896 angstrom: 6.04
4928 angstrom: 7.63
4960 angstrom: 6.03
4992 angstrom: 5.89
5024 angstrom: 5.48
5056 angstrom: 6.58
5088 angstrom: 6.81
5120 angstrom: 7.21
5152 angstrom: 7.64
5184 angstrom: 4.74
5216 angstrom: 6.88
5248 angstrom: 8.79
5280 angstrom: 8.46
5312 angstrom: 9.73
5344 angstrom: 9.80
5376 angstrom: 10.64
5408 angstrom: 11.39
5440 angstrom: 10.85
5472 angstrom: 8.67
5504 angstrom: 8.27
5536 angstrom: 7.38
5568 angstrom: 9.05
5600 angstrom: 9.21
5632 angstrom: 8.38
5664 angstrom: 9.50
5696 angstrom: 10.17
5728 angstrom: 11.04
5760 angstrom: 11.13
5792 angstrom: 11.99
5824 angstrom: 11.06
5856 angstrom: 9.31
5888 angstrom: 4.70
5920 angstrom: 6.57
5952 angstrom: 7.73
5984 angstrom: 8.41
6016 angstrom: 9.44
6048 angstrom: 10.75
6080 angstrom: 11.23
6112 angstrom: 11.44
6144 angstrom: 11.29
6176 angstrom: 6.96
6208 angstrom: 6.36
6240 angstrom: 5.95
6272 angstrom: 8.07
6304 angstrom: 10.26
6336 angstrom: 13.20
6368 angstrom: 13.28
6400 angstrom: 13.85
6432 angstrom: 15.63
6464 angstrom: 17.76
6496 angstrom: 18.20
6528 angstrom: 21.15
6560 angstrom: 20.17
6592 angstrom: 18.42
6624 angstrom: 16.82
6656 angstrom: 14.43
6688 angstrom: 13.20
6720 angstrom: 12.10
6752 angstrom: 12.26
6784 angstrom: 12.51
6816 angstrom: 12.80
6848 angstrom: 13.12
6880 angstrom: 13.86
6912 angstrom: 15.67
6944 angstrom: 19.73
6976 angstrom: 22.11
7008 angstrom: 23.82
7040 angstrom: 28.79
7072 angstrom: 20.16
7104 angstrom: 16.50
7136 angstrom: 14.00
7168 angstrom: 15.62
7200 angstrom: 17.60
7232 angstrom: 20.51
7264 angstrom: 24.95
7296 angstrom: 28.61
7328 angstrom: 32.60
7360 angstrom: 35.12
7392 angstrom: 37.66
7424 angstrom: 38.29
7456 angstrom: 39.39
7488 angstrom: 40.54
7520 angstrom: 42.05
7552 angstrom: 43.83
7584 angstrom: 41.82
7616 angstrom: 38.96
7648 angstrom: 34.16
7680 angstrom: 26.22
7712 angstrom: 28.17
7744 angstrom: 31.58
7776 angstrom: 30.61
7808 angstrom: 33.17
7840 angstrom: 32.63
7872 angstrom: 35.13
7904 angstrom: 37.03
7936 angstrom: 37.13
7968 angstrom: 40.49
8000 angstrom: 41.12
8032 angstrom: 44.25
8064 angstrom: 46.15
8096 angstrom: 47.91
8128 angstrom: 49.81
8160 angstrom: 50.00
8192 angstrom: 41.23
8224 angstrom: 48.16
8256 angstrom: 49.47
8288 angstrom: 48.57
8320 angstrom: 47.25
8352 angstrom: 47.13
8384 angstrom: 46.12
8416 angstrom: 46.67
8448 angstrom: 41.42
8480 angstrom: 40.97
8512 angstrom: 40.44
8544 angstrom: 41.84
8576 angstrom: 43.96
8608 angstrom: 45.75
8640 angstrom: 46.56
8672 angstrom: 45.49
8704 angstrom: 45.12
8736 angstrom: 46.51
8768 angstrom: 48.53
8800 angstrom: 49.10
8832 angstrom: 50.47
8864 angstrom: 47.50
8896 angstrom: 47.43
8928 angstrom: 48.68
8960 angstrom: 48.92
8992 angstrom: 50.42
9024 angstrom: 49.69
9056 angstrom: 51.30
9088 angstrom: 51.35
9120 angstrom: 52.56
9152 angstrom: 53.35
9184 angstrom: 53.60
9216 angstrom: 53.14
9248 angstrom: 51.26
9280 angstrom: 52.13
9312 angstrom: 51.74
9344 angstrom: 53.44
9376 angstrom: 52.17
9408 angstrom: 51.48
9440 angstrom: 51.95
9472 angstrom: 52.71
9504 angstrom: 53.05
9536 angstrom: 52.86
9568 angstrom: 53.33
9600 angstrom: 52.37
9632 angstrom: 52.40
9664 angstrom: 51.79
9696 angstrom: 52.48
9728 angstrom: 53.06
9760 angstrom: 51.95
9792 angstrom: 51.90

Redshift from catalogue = 0.00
